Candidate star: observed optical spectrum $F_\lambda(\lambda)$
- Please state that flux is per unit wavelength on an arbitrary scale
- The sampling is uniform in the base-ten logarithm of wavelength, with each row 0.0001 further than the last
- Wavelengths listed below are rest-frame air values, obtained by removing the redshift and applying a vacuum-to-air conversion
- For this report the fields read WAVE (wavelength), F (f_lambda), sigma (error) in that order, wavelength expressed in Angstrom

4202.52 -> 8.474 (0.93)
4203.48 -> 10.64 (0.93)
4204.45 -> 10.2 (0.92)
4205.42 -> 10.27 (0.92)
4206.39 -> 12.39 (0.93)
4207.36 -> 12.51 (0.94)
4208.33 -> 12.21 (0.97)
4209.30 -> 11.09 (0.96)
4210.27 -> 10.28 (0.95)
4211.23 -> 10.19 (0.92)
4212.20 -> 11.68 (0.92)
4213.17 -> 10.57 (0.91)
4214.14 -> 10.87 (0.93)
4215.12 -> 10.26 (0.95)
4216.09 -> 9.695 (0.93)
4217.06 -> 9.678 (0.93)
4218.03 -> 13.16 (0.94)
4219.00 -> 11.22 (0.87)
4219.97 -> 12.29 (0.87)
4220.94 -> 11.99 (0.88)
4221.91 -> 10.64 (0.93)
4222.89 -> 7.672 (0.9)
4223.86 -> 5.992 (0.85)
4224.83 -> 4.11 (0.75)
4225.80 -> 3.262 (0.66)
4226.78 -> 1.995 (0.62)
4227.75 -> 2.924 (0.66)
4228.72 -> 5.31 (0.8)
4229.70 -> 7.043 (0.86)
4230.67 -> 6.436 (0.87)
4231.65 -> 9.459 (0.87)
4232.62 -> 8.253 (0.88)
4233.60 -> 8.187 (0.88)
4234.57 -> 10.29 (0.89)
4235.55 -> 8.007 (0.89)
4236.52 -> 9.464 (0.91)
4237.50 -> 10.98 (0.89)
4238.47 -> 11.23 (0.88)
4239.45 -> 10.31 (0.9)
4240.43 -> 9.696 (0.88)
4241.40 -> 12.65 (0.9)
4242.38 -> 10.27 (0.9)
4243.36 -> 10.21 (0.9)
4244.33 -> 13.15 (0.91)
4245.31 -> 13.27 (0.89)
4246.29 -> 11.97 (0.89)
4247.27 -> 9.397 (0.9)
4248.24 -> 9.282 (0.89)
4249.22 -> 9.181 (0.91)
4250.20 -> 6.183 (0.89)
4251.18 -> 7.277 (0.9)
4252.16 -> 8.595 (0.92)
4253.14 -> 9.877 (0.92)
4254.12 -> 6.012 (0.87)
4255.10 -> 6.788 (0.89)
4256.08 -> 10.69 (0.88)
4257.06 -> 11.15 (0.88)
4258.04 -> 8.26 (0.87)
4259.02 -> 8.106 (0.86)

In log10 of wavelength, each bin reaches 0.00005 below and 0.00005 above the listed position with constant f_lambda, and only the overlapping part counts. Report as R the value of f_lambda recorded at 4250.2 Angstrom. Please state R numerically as 6.183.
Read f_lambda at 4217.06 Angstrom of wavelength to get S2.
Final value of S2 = 9.678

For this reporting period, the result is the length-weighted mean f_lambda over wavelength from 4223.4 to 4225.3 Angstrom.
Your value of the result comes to 5.05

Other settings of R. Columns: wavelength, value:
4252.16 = 8.595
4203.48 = 10.64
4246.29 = 11.97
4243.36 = 10.21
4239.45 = 10.31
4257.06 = 11.15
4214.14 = 10.87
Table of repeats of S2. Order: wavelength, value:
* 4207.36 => 12.51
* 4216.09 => 9.695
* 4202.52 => 8.474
